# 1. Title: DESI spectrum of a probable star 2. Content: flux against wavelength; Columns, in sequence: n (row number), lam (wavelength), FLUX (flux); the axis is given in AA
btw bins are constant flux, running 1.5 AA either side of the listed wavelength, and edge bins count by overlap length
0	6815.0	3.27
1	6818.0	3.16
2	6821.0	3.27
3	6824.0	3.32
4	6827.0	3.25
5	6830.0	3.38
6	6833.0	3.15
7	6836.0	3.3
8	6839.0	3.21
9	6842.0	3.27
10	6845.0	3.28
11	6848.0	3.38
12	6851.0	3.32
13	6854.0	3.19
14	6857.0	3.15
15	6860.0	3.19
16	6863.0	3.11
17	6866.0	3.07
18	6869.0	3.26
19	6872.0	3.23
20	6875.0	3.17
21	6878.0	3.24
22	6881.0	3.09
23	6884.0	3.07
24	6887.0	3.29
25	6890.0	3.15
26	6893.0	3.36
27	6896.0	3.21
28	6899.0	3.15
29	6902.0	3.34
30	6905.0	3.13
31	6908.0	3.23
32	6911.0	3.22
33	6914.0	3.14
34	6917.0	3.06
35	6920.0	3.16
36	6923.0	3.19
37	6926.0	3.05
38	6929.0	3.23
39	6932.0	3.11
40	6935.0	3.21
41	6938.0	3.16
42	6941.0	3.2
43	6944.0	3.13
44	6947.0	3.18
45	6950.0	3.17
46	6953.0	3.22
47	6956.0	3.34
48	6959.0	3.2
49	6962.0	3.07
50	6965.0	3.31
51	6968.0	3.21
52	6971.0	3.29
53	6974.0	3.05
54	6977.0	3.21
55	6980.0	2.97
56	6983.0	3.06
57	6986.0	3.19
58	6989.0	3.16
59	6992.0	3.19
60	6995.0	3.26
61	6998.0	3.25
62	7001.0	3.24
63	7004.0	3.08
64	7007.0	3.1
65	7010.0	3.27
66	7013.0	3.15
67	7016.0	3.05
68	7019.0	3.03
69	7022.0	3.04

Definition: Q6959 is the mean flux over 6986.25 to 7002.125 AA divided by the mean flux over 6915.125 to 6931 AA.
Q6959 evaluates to 1.0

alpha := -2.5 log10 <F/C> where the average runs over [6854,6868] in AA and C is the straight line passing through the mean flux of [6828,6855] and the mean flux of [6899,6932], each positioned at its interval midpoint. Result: 0.04 mag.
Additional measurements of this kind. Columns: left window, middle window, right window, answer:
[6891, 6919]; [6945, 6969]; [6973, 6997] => -0.017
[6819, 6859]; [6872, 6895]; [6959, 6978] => 0.014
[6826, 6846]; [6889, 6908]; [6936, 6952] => -0.005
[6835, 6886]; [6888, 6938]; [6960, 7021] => 0.001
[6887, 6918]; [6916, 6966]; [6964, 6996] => 0.004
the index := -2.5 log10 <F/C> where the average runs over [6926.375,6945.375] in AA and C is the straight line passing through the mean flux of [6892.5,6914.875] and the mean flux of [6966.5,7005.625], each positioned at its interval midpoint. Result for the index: 0.01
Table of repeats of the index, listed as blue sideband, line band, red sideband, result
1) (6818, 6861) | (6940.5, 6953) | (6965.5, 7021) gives 0.00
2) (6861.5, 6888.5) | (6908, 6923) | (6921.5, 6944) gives 0.00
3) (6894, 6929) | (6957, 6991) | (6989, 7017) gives 0.01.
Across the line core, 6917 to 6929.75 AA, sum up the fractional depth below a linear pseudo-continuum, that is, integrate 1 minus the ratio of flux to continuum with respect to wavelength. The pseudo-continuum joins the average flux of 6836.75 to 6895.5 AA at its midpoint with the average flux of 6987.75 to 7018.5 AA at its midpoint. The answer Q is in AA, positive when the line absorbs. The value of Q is 0.2 AA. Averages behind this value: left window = 3.21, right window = 3.17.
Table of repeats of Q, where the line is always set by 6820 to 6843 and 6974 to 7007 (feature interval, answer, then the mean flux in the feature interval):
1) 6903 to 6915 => 0.1 AA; 3.19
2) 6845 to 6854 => -0.2 AA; 3.31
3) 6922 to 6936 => 0.2 AA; 3.15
